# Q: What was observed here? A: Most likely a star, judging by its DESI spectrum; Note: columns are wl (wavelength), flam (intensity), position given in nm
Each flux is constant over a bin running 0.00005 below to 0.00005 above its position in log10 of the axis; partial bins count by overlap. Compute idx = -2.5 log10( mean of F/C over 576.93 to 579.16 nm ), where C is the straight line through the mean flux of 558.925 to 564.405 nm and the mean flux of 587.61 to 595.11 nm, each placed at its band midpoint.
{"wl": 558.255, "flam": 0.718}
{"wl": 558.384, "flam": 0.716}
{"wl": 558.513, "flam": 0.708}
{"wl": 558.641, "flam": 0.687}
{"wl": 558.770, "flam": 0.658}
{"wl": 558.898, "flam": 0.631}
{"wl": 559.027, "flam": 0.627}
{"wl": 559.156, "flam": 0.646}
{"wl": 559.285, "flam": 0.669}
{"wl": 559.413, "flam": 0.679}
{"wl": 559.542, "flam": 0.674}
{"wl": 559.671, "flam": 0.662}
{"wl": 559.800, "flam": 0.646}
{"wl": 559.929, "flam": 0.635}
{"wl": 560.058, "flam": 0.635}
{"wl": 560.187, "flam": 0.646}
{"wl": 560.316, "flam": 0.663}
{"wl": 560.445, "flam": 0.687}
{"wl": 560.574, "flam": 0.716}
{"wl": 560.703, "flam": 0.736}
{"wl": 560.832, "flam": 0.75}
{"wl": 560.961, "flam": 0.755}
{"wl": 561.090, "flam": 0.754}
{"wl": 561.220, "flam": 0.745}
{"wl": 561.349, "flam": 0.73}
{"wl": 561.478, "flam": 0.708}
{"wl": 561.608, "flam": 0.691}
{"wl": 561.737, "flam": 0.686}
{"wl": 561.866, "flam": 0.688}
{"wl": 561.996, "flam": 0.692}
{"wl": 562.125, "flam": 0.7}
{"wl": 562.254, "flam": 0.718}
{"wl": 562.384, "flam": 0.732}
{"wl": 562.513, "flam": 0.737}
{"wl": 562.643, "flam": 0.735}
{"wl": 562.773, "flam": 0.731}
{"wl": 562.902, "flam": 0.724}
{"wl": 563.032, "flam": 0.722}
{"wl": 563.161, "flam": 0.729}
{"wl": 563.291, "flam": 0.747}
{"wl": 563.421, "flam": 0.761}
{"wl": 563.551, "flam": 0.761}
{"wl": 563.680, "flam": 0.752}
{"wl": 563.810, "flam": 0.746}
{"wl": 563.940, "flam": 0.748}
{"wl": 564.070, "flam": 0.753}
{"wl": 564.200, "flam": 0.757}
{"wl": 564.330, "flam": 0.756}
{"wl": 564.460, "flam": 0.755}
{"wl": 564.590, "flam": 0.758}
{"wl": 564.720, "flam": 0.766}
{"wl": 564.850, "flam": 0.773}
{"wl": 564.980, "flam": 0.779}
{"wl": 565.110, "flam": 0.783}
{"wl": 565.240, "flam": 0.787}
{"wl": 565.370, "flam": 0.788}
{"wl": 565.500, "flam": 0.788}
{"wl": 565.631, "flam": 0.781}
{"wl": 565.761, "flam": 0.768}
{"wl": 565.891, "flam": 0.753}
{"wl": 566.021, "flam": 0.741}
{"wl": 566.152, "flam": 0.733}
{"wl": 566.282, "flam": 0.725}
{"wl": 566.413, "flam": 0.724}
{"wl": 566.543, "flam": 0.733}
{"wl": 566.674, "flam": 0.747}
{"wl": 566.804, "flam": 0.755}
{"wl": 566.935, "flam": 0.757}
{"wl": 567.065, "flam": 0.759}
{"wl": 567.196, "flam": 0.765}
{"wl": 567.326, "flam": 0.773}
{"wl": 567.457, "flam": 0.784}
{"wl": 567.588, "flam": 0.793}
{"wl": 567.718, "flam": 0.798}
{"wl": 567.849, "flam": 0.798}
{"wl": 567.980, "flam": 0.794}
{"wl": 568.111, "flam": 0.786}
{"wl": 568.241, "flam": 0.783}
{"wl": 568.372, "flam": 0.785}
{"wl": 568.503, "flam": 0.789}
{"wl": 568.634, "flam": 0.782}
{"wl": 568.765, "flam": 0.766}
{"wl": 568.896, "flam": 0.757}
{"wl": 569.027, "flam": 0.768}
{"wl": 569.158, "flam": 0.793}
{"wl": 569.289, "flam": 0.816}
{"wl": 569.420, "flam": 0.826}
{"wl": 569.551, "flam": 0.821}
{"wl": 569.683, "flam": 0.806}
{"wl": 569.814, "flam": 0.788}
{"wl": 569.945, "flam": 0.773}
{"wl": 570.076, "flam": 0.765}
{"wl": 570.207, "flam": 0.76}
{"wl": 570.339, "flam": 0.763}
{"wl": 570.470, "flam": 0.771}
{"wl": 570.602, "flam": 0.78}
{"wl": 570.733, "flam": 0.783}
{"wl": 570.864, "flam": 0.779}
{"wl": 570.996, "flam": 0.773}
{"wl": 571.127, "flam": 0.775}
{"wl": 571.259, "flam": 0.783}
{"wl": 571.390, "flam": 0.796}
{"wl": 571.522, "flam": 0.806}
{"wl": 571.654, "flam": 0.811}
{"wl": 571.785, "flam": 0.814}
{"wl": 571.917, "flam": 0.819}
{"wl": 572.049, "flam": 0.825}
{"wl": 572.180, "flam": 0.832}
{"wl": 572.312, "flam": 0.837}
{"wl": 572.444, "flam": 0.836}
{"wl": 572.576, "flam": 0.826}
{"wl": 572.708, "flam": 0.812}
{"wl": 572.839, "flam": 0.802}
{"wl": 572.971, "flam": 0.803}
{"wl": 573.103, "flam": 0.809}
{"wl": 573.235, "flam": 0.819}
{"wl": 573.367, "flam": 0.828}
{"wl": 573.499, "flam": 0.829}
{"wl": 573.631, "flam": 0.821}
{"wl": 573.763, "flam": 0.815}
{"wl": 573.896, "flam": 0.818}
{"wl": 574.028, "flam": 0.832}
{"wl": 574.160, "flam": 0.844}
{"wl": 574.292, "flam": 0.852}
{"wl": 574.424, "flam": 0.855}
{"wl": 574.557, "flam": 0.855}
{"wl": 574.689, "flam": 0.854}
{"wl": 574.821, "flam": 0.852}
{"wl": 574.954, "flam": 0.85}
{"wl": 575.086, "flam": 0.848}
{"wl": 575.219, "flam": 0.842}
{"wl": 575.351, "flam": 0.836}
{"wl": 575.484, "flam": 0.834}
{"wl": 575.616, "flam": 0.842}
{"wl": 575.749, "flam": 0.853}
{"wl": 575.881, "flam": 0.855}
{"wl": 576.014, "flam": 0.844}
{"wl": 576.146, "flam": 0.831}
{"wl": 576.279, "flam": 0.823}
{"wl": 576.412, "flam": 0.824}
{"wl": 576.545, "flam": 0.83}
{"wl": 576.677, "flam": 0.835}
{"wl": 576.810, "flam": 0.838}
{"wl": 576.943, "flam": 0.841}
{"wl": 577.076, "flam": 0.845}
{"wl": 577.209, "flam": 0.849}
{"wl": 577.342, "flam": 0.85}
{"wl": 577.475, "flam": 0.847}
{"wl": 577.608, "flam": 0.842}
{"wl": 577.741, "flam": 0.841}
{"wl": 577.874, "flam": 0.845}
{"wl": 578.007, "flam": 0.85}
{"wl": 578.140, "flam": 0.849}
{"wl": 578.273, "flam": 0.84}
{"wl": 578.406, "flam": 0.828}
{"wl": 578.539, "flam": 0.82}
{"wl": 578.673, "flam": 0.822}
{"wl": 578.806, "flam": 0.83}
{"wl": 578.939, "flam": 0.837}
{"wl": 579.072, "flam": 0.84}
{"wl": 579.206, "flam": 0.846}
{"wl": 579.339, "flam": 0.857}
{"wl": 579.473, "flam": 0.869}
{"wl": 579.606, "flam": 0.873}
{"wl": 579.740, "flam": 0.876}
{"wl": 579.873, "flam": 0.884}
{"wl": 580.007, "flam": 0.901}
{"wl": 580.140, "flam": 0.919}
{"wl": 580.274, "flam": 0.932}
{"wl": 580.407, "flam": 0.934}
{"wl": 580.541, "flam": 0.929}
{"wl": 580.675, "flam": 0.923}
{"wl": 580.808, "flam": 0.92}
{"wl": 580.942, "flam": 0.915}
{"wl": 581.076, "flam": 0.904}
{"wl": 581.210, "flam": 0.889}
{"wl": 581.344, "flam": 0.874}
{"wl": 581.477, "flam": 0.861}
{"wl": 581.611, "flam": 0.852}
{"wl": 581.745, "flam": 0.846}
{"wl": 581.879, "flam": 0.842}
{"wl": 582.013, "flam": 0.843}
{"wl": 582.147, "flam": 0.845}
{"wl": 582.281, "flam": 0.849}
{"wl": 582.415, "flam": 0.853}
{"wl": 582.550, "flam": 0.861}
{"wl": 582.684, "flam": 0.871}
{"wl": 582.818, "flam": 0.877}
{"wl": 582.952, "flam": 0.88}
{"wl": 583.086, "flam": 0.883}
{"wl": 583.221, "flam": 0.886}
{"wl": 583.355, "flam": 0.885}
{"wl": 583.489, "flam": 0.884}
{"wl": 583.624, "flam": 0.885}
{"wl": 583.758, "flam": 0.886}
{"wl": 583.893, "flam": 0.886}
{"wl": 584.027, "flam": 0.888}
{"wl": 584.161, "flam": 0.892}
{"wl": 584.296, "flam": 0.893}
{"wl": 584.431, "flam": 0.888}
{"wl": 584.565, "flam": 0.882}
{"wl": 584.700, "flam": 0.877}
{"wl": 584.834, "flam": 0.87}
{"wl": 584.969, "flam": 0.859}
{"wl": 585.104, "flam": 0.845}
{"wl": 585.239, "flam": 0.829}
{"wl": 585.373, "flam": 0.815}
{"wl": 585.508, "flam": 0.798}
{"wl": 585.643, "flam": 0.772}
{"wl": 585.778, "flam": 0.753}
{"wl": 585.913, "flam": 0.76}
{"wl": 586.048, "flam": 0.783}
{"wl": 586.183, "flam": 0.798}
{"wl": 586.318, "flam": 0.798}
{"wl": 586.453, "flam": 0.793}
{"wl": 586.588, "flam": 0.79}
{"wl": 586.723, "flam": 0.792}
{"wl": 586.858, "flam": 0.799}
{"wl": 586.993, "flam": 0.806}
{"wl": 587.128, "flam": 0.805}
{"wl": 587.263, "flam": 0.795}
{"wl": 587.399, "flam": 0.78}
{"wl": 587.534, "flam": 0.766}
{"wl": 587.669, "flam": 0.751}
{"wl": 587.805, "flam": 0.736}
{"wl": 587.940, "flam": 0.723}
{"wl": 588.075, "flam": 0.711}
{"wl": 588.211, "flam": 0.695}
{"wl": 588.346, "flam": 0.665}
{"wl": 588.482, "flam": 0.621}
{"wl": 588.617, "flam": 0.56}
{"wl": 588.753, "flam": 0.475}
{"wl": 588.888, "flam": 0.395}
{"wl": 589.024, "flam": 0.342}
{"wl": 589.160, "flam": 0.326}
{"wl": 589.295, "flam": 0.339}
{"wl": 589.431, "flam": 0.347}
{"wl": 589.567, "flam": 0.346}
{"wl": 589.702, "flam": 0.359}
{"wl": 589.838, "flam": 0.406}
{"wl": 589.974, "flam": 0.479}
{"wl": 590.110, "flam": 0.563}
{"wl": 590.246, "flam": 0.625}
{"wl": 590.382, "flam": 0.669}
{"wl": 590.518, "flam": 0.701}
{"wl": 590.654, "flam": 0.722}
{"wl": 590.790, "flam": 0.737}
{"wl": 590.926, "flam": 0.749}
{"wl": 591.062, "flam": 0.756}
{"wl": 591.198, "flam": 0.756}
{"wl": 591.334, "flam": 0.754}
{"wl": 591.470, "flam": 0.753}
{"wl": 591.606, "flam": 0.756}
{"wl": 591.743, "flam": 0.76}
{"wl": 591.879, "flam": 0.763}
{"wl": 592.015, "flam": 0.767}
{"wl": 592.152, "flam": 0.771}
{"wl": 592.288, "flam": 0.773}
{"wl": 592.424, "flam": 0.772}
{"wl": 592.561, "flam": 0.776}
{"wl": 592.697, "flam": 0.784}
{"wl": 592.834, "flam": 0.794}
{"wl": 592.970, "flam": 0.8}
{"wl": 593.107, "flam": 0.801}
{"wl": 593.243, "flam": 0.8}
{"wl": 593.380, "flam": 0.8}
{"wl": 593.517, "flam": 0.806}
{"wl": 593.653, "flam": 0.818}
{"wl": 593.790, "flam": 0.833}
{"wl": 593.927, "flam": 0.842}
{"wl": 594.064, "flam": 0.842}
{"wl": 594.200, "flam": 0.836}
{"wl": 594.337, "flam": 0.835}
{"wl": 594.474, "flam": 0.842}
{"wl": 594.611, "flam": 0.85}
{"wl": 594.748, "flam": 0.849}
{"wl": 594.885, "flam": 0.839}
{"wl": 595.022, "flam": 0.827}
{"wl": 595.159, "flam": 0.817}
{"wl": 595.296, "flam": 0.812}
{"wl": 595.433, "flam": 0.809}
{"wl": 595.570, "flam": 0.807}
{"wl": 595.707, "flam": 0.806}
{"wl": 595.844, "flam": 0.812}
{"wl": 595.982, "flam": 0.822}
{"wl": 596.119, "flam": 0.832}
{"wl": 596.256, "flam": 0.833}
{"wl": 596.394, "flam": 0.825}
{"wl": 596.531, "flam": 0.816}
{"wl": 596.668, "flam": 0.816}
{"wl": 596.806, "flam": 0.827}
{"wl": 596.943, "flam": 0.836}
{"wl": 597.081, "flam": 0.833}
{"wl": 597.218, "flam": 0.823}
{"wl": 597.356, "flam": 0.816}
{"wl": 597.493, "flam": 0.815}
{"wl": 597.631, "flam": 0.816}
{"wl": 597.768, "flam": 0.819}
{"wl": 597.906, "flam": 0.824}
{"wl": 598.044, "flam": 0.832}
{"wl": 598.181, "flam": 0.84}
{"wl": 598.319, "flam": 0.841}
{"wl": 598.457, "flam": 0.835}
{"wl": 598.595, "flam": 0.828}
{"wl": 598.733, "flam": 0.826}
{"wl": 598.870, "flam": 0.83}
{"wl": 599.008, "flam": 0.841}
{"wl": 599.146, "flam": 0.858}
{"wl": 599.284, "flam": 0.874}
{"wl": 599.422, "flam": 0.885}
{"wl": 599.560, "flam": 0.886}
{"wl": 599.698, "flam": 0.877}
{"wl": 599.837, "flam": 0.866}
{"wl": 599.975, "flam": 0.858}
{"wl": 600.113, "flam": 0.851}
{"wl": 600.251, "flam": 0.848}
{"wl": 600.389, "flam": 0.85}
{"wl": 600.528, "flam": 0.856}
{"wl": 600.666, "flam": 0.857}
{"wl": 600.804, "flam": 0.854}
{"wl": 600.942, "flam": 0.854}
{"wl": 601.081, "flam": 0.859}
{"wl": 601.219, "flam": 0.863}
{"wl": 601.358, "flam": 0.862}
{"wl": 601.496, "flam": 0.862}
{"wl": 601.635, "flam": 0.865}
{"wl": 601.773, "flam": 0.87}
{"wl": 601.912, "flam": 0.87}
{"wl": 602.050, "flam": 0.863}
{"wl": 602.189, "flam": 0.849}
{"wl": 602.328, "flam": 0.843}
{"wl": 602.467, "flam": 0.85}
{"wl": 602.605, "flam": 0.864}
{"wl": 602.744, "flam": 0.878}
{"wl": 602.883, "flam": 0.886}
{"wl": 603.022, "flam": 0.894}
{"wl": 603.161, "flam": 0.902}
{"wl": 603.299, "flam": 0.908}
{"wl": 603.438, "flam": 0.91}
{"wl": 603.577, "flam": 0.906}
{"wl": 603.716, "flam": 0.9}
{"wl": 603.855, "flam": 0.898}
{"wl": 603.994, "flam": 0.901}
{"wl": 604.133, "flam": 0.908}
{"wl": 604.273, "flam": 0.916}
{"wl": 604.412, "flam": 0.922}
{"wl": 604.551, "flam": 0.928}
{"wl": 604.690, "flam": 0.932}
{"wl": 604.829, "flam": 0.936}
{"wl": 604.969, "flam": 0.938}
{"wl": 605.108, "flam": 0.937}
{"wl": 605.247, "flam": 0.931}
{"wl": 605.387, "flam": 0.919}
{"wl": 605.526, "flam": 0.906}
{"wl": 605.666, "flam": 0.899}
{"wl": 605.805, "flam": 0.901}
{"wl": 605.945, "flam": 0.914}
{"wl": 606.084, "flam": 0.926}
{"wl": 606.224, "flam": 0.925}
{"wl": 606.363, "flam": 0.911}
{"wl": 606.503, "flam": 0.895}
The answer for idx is -0.198 mag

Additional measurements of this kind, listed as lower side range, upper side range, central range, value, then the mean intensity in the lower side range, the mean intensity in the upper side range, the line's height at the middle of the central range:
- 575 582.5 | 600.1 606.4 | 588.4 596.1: 0.236 mag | 0.858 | 0.89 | 0.876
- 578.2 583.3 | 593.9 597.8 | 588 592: 0.381 mag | 0.871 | 0.826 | 0.844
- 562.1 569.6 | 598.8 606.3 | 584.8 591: 0.241 mag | 0.763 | 0.885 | 0.836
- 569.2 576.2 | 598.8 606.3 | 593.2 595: 0.046 mag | 0.817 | 0.885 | 0.866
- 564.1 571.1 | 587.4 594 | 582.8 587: -0.207 mag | 0.773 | 0.669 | 0.695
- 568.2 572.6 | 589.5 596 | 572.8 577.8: -0.071 mag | 0.793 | 0.75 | 0.784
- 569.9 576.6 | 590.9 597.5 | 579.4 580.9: -0.115 mag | 0.818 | 0.806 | 0.814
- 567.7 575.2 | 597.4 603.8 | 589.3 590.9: 0.483 mag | 0.807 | 0.859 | 0.84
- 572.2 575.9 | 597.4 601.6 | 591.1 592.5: 0.111 mag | 0.834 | 0.849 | 0.844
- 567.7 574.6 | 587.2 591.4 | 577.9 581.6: -0.231 mag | 0.803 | 0.601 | 0.707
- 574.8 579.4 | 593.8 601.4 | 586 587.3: 0.057 mag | 0.84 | 0.838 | 0.839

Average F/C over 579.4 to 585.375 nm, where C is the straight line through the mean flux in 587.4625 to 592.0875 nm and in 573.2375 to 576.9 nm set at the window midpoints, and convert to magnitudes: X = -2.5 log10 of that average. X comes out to -0.21 mag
